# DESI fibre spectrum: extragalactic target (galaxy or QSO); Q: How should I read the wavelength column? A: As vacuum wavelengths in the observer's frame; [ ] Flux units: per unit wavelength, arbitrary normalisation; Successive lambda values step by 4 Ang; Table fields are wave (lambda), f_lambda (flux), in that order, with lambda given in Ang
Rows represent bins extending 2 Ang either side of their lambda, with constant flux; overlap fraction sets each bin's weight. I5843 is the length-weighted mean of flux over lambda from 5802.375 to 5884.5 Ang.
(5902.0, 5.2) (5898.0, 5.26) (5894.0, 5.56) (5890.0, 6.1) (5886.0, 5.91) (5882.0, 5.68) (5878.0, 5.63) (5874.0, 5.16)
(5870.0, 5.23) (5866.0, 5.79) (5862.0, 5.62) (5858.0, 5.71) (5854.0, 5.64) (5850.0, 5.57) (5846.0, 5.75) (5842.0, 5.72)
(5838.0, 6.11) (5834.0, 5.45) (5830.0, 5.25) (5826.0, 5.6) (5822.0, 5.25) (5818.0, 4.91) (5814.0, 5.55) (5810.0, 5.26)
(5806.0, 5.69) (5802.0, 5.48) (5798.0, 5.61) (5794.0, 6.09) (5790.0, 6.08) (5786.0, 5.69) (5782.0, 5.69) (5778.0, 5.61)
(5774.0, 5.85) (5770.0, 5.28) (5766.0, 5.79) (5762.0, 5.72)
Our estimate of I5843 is 5.53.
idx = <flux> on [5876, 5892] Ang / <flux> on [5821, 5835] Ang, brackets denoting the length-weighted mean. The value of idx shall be 1.1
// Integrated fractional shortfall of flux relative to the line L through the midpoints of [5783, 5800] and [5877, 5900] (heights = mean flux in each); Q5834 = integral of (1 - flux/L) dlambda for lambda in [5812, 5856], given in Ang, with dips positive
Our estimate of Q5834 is 2.0 Ang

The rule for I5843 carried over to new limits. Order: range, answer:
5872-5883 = 5.47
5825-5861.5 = 5.64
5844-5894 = 5.65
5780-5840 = 5.58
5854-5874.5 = 5.54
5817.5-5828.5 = 5.3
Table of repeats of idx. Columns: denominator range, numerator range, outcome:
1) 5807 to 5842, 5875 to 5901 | 1.04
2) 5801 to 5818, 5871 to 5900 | 1.03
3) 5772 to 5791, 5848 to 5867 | 0.98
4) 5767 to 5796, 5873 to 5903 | 0.97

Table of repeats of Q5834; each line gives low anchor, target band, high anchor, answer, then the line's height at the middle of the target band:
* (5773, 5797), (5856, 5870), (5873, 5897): 0.17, 5.71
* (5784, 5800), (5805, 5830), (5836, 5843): 2.34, 5.91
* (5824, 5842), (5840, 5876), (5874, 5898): 0.44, 5.65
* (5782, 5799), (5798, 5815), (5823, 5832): 0.48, 5.66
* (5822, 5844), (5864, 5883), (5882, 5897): 0.82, 5.74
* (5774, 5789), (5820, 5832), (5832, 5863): 0.71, 5.7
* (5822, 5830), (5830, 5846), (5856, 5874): -0.69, 5.46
